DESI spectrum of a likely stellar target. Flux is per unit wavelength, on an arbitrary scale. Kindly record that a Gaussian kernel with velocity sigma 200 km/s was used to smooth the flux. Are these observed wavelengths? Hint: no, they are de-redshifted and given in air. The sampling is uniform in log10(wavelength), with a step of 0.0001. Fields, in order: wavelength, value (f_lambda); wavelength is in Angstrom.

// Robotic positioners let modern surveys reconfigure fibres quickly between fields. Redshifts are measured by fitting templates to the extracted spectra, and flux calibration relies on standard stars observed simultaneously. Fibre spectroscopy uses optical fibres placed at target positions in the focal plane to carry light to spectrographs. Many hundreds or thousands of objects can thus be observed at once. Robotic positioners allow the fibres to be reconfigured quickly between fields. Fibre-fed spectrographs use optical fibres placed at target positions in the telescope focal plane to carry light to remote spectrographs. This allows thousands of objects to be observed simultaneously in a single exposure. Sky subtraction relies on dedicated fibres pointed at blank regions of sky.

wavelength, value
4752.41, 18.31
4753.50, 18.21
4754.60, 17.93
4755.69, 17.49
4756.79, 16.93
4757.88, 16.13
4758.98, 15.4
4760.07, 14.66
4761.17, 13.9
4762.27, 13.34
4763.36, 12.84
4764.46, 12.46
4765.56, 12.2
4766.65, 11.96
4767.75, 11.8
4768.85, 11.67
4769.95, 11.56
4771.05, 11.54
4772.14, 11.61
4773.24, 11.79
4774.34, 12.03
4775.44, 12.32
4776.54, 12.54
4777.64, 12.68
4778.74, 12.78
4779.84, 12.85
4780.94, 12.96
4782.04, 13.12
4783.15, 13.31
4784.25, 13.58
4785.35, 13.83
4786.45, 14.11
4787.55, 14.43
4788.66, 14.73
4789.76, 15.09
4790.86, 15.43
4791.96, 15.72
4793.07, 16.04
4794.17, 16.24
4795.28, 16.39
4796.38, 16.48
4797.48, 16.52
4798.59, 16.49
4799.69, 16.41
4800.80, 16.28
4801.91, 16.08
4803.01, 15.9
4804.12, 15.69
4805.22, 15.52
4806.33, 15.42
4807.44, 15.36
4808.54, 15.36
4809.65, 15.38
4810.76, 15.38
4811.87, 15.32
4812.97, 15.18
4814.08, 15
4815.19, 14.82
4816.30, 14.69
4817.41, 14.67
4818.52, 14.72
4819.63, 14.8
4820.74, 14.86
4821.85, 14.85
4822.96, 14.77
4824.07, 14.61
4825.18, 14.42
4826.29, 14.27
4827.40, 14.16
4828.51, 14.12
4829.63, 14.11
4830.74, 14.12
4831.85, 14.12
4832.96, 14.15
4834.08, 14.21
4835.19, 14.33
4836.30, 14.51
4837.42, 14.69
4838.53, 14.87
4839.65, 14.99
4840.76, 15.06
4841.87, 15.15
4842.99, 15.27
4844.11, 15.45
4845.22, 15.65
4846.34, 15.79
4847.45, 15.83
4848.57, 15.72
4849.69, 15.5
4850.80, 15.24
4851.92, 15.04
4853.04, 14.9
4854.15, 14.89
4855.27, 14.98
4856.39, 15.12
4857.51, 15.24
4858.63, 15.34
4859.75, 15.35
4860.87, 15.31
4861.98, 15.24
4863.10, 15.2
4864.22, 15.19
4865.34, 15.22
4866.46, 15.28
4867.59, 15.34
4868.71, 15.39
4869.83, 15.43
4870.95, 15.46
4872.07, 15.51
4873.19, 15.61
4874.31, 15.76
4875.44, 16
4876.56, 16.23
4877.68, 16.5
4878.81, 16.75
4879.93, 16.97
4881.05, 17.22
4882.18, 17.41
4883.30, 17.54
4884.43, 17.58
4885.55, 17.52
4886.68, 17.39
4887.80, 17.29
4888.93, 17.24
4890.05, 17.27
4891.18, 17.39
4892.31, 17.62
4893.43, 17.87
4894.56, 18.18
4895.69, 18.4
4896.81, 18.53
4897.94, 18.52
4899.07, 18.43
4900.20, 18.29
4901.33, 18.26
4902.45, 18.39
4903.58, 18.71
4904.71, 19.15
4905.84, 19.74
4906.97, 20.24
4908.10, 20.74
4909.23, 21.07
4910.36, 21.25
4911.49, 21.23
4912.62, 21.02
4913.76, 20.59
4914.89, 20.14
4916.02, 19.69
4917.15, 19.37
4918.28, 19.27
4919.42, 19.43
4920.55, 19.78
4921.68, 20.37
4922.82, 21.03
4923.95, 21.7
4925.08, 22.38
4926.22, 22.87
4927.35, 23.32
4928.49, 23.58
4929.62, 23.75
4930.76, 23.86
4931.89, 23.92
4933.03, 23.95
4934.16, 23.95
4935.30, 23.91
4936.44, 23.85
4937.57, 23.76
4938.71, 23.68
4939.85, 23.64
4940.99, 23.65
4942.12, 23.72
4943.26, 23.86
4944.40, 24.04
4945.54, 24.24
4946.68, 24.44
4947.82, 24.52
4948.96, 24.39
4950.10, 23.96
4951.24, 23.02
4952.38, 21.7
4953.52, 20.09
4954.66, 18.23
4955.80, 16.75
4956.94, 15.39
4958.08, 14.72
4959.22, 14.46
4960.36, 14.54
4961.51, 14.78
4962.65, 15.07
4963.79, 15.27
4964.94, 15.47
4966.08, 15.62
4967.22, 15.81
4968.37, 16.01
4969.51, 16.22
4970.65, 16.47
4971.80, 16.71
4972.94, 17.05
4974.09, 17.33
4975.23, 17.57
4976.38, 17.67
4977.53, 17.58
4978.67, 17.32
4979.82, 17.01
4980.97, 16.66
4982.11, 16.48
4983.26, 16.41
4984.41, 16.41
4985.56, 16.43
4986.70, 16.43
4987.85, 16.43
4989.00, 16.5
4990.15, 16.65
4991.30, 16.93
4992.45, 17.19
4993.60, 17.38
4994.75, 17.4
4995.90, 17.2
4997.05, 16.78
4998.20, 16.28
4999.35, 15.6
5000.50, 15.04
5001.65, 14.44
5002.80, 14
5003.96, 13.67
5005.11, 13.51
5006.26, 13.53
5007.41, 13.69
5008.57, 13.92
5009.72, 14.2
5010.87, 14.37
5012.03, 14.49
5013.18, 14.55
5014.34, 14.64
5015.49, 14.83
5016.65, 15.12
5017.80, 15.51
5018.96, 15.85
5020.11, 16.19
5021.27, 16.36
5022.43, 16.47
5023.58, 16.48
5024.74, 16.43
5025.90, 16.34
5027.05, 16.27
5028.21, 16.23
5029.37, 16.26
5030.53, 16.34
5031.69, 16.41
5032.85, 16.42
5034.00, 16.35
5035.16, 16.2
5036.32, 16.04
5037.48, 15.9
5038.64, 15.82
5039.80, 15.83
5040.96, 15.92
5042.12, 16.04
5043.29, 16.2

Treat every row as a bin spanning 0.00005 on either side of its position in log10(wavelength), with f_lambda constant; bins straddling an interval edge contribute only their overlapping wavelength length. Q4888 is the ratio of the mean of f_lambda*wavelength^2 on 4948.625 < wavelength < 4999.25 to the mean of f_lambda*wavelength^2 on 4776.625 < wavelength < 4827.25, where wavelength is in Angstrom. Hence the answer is 1.2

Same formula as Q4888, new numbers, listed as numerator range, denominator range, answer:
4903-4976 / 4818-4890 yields 1.36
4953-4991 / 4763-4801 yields 1.29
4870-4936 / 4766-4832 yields 1.40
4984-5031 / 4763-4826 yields 1.19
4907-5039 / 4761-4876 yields 1.32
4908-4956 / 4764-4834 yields 1.64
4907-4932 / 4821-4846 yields 1.51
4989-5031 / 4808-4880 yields 1.10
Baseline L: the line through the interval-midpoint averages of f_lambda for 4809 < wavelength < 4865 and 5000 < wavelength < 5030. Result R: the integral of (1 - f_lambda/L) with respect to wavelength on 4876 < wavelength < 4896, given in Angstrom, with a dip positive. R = -3.2 Angstrom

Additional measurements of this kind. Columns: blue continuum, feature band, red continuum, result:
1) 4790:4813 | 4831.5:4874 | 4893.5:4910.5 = 5.71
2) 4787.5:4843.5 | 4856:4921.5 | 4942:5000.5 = -4.80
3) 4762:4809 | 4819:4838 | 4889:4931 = 1.99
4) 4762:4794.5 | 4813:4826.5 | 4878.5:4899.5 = 0.12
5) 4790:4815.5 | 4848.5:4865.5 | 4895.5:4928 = 2.57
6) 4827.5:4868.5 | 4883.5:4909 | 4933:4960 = 0.08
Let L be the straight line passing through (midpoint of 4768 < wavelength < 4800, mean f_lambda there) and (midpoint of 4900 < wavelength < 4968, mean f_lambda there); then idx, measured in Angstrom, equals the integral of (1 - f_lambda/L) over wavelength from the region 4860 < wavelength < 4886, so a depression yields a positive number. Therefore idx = 2.7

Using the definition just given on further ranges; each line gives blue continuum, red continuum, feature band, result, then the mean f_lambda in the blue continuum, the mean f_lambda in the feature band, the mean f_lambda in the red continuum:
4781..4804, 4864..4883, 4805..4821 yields 0.4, 15.3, 15.1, 16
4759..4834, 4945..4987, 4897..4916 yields -3.6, 14.3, 19.7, 17.8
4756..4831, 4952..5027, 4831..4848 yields -0.2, 14.4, 14.9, 16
